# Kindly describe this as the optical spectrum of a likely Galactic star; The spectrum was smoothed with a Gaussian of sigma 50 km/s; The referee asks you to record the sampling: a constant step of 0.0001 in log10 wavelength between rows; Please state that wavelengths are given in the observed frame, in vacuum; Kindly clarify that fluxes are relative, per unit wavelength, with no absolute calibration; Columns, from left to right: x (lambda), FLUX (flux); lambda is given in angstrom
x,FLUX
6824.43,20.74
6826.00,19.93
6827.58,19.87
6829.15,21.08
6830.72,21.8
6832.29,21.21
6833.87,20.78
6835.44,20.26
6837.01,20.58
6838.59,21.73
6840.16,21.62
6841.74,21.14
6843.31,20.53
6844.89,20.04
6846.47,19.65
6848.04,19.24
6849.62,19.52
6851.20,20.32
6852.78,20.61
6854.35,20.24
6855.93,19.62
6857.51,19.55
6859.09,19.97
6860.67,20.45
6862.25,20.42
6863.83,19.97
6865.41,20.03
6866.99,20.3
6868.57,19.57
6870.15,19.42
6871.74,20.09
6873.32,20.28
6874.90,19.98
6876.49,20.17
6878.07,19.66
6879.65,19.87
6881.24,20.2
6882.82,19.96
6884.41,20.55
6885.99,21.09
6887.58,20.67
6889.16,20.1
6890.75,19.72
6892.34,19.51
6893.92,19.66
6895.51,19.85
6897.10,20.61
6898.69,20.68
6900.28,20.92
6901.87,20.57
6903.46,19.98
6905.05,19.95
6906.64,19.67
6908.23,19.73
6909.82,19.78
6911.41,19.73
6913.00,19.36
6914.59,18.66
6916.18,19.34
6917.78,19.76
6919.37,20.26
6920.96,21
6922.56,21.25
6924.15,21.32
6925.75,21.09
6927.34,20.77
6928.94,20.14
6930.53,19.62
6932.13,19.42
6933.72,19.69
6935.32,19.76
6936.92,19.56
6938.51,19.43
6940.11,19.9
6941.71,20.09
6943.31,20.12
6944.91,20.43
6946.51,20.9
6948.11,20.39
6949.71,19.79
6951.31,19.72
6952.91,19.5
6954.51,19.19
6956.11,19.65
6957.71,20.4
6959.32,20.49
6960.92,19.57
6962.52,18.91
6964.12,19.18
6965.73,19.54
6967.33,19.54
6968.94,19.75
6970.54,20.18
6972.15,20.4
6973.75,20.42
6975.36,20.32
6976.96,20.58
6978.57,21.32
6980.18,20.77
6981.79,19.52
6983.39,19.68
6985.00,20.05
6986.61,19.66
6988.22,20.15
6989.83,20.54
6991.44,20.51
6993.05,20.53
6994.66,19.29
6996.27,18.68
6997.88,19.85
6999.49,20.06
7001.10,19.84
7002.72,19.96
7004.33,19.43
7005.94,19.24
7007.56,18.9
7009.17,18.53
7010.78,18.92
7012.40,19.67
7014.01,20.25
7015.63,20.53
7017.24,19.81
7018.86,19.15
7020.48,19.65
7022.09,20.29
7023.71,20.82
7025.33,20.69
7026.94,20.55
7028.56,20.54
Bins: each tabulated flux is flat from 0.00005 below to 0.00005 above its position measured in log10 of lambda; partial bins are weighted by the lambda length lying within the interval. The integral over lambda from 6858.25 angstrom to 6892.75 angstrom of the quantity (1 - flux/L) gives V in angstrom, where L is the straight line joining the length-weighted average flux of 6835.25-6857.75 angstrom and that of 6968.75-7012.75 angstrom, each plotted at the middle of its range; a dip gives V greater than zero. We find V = 0.2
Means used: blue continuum 20.3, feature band 20.1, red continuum 19.9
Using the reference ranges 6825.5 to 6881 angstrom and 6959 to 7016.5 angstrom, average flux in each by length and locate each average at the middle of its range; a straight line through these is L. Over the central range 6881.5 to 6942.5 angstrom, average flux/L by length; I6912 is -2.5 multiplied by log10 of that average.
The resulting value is 0.000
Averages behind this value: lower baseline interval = 20.3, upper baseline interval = 19.9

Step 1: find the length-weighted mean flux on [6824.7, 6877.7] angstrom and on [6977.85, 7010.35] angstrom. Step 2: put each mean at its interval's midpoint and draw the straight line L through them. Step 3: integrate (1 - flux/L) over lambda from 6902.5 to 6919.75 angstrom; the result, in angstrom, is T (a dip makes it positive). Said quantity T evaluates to 0.4 angstrom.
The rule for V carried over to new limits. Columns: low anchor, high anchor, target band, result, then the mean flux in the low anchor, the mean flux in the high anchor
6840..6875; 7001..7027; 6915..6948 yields -0.41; 20.1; 19.8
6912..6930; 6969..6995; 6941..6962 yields 0.26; 20.3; 20.2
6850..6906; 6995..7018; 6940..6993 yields -0.86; 20.1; 19.5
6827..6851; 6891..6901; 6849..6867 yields 0.33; 20.6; 20.2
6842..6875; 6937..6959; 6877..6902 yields -0.28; 20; 20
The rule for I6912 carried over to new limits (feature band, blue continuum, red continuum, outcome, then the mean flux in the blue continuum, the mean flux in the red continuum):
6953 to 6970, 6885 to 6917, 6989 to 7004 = 0.02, 20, 19.9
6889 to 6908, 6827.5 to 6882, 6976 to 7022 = 0.00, 20.3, 19.8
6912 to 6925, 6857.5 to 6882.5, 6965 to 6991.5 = 0.00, 20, 20.2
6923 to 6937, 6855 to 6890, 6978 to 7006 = -0.01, 20.1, 20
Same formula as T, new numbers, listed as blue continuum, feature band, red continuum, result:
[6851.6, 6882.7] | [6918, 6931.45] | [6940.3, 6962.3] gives -0.43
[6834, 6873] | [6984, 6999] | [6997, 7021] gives -0.20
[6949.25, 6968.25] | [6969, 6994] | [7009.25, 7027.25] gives -0.68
